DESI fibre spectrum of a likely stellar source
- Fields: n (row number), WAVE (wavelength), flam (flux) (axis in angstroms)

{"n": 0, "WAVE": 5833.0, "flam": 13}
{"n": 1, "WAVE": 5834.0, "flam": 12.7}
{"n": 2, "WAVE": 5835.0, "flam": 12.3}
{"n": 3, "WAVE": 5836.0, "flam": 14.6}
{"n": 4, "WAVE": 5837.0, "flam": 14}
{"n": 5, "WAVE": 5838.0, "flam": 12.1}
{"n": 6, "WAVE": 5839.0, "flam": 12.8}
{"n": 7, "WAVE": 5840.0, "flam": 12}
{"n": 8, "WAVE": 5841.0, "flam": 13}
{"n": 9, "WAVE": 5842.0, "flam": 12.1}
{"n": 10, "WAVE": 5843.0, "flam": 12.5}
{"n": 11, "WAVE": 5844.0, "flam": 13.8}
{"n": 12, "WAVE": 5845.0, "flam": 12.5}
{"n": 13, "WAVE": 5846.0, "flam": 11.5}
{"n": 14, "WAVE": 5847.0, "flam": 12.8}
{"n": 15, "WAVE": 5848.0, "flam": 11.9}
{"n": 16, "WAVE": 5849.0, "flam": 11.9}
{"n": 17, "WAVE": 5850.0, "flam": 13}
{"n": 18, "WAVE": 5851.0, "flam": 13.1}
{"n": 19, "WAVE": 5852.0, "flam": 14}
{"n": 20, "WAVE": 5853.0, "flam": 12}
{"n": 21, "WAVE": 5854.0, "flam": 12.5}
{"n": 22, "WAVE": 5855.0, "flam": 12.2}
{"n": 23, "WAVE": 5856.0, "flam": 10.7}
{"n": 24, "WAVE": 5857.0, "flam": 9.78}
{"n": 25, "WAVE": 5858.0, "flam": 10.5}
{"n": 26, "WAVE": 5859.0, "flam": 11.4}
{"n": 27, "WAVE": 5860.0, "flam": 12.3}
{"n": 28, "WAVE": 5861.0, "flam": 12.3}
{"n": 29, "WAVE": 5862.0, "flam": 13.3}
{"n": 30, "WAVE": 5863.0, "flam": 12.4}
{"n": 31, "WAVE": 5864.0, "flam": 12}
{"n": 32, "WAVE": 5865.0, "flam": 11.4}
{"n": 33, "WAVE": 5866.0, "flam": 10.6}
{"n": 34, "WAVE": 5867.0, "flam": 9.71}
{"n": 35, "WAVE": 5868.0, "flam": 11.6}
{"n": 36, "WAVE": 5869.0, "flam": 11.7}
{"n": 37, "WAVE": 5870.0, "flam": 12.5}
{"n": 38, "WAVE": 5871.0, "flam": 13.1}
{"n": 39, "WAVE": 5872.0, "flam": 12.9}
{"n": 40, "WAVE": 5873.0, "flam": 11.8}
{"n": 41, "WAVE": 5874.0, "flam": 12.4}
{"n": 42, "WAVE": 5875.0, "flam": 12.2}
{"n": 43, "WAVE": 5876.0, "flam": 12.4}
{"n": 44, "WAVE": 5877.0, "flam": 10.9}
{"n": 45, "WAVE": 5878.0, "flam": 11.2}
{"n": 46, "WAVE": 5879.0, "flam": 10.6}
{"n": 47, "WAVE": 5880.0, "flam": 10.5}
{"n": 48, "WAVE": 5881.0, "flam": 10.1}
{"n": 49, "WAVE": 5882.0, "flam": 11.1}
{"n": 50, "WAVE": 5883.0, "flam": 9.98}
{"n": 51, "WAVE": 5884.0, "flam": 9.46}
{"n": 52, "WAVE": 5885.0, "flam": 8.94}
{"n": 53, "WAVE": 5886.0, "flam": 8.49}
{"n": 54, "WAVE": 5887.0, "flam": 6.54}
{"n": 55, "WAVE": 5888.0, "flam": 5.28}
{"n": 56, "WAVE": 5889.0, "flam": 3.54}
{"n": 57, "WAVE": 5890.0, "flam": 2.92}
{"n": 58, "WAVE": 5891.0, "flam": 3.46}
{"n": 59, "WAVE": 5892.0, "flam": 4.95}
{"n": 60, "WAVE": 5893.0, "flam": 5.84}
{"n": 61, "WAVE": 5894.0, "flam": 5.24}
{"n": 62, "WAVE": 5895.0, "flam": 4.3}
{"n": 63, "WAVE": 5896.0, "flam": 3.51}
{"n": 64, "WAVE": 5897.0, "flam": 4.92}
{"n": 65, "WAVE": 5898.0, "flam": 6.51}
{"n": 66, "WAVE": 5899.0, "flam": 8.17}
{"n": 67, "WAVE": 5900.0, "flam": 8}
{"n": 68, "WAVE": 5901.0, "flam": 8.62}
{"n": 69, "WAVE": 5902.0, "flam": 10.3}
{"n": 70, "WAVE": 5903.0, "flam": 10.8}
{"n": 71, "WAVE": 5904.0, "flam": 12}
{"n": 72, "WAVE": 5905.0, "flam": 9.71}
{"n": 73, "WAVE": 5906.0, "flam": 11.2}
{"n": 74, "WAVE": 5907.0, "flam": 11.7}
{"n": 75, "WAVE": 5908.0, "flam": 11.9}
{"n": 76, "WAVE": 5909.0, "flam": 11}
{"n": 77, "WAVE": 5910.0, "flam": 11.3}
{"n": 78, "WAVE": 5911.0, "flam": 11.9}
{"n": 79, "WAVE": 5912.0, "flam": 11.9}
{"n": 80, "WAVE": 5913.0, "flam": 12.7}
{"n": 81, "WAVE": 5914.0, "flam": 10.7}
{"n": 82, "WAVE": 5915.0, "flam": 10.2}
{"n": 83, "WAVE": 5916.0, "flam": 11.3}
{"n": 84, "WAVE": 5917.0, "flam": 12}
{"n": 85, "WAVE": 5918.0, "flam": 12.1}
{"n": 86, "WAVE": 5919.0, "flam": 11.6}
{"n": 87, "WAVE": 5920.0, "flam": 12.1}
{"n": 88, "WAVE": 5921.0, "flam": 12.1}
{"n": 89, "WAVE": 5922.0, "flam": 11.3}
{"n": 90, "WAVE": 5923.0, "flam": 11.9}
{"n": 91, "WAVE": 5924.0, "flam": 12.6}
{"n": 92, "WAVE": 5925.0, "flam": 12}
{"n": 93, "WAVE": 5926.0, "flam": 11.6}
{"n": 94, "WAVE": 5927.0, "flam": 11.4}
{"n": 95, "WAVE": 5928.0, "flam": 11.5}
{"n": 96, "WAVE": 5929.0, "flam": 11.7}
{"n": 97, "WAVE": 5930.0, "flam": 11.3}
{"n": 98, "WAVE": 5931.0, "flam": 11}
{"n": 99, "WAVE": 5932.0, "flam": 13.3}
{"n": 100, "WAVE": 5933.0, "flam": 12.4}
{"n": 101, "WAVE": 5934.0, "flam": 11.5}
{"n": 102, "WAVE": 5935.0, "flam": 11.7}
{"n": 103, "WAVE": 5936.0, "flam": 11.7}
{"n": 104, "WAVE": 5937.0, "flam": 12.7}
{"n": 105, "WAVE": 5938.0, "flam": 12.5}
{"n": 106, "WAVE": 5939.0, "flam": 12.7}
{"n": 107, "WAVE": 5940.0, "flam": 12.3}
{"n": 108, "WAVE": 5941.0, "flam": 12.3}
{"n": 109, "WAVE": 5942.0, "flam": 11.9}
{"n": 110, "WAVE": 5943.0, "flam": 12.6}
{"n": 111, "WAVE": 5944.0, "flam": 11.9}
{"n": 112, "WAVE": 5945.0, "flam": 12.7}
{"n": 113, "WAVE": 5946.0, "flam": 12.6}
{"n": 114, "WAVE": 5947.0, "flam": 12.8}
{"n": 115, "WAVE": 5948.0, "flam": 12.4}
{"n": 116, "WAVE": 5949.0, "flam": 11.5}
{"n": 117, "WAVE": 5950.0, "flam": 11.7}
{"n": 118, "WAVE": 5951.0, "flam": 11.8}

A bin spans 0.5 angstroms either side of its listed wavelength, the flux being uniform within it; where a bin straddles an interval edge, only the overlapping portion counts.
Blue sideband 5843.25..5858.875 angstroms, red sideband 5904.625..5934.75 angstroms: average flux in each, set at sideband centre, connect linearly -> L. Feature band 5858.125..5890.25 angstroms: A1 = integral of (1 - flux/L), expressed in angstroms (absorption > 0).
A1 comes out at 3.8 angstroms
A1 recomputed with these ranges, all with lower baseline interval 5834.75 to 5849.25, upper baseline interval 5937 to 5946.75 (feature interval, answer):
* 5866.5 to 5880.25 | 1.0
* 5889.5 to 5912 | 7.8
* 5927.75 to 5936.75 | 0.4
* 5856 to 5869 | 1.2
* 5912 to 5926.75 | 0.9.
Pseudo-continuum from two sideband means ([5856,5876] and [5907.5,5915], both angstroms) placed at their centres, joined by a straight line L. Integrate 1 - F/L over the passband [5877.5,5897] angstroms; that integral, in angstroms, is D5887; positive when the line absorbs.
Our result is 7.6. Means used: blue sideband 11.8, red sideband 11.5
